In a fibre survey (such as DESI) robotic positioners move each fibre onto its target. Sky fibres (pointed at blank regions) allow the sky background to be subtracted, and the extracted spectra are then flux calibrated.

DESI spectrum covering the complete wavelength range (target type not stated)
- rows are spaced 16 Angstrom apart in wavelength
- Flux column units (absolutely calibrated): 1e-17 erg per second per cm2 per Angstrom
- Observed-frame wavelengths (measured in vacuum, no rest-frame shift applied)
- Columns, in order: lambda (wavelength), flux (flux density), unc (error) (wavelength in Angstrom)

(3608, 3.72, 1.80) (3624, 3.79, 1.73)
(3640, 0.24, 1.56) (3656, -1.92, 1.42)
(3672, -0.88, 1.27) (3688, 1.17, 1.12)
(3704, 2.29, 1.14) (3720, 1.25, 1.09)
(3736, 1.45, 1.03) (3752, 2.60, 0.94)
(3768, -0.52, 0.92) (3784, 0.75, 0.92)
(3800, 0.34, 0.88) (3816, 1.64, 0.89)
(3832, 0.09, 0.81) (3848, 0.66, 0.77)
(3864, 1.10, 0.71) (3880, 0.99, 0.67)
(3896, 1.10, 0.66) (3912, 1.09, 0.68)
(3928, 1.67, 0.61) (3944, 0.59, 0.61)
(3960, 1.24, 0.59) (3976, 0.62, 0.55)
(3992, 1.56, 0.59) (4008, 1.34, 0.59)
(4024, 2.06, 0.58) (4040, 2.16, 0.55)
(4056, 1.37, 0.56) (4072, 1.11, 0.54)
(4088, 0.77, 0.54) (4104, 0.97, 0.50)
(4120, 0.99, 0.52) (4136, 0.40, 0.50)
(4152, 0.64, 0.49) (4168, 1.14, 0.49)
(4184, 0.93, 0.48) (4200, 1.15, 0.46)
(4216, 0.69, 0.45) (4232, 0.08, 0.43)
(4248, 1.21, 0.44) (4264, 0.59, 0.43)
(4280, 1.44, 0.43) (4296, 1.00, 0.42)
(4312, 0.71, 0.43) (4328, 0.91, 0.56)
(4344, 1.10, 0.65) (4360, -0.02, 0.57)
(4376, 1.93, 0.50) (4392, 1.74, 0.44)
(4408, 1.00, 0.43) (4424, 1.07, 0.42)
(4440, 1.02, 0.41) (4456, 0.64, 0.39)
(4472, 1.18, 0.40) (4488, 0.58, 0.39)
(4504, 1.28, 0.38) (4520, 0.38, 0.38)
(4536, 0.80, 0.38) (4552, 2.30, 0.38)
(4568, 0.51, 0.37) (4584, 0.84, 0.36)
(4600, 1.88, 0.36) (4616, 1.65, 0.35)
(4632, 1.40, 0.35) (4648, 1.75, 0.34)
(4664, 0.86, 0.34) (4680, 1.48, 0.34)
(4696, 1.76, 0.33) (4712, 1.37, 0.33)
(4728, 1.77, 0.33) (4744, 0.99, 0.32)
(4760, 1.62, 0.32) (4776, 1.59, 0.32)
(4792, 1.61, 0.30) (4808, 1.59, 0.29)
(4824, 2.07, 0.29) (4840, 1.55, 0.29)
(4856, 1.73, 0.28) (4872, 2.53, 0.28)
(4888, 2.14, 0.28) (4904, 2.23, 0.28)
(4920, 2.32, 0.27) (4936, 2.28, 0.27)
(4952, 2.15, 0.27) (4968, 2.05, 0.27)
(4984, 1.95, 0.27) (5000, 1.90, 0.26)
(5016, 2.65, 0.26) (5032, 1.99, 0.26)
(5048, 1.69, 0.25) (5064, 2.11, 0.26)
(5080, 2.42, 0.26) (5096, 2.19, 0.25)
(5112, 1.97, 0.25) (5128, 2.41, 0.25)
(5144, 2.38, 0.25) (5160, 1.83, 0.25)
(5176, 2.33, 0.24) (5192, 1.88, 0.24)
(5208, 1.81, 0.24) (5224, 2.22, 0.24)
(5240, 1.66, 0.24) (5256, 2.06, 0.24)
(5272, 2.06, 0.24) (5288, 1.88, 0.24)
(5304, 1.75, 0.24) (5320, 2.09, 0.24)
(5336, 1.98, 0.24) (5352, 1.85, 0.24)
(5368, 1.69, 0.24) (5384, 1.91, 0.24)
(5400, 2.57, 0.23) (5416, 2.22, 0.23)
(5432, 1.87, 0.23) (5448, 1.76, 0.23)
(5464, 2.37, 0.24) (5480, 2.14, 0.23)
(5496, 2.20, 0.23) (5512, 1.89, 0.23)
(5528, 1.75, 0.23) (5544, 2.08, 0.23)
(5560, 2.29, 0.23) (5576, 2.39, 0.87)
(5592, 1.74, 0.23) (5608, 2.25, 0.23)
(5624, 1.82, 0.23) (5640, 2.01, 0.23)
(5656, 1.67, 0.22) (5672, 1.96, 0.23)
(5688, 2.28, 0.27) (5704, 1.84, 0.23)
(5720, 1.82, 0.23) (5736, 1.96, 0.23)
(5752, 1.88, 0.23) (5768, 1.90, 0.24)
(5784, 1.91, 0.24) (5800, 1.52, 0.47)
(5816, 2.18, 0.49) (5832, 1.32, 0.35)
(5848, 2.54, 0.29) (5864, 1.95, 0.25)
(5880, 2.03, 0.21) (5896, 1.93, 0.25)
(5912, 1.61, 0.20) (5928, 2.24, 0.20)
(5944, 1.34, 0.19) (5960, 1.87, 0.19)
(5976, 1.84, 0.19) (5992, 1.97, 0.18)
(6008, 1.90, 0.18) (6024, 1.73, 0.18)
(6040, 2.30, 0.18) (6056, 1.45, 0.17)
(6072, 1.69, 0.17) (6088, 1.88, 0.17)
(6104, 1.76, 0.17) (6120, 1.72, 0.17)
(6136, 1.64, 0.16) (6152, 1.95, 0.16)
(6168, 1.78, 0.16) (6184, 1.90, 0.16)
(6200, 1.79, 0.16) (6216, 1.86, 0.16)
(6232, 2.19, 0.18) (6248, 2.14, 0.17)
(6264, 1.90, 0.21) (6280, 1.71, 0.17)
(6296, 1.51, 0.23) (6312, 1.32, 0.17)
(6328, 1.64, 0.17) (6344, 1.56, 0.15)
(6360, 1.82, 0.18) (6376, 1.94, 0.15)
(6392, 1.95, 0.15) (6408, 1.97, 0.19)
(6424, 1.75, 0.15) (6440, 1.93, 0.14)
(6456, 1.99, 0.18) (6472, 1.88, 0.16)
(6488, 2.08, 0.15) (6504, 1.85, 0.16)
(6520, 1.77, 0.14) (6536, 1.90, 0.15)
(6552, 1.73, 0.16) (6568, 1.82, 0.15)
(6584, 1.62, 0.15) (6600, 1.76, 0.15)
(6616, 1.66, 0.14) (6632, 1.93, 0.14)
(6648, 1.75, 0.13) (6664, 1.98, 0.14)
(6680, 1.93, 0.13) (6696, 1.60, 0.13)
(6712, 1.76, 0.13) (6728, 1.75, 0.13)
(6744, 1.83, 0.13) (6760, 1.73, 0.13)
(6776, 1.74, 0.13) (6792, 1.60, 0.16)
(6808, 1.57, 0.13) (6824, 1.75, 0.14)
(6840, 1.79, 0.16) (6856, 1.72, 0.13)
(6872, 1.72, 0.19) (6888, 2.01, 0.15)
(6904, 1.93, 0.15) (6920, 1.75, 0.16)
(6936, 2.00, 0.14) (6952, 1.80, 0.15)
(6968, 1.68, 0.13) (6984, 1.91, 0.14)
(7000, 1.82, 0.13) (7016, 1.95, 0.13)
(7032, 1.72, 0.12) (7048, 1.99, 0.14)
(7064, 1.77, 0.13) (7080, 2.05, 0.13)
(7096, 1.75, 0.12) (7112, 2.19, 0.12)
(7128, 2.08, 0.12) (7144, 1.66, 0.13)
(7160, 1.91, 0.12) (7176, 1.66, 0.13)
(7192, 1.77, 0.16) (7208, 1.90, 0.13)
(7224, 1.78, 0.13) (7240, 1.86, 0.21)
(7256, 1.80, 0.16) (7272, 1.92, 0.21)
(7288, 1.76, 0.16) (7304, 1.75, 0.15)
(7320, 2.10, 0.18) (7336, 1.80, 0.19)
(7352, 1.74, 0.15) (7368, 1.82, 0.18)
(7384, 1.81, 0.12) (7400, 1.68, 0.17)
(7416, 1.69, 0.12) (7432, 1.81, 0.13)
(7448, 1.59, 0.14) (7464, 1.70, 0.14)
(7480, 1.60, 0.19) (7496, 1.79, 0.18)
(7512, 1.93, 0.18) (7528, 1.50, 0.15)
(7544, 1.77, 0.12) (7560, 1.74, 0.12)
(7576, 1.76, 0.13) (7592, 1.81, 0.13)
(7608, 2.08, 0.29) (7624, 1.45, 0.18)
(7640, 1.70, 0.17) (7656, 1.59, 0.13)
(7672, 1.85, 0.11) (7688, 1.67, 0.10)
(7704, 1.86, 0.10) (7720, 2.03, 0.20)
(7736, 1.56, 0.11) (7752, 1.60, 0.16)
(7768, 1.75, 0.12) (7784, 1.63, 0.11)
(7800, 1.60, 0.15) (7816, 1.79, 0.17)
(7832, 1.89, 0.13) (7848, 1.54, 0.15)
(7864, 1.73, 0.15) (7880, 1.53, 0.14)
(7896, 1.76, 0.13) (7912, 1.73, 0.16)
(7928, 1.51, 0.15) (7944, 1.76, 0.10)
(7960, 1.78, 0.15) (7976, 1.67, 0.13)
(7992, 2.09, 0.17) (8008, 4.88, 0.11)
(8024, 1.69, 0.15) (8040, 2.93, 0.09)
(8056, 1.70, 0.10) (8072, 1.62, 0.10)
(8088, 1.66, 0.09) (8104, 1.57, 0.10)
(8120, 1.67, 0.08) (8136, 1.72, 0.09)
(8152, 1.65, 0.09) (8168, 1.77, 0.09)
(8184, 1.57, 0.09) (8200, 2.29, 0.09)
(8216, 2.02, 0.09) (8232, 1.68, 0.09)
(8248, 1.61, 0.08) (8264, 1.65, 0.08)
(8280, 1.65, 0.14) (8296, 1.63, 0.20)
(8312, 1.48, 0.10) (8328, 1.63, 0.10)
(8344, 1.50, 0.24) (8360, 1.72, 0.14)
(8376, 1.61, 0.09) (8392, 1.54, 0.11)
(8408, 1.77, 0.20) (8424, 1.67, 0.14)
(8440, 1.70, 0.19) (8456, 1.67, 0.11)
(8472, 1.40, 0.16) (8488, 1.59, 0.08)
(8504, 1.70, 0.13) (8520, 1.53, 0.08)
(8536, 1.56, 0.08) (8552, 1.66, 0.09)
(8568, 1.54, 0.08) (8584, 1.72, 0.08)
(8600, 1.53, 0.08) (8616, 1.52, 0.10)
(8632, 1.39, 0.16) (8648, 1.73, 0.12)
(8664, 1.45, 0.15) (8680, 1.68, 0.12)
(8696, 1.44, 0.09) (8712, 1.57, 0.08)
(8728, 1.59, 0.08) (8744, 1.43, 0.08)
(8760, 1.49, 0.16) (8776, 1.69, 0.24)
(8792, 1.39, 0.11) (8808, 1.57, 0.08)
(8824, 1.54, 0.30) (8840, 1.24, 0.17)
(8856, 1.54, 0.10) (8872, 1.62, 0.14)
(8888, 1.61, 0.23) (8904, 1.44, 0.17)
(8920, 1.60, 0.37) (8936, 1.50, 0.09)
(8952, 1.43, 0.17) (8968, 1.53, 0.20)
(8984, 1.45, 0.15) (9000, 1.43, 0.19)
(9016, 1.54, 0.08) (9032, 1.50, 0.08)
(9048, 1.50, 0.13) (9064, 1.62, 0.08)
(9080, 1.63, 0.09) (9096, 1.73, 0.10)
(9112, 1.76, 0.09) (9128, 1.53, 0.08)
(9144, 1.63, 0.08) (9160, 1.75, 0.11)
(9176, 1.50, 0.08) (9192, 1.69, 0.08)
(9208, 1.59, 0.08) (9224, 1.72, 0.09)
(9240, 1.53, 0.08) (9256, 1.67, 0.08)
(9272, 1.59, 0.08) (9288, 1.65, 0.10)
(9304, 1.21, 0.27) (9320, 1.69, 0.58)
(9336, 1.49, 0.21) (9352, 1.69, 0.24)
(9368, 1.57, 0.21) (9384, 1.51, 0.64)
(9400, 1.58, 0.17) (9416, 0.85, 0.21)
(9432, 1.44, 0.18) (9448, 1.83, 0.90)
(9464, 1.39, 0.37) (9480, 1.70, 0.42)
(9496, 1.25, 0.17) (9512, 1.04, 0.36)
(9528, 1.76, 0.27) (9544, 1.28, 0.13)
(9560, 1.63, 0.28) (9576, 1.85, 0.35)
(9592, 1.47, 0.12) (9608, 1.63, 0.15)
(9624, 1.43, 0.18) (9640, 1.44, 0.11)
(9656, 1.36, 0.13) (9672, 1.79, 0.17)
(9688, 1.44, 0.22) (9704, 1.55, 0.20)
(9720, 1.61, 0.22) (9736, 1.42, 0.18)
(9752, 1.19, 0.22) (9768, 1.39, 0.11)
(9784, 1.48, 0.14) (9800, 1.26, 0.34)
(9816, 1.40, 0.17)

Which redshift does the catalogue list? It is 0.22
